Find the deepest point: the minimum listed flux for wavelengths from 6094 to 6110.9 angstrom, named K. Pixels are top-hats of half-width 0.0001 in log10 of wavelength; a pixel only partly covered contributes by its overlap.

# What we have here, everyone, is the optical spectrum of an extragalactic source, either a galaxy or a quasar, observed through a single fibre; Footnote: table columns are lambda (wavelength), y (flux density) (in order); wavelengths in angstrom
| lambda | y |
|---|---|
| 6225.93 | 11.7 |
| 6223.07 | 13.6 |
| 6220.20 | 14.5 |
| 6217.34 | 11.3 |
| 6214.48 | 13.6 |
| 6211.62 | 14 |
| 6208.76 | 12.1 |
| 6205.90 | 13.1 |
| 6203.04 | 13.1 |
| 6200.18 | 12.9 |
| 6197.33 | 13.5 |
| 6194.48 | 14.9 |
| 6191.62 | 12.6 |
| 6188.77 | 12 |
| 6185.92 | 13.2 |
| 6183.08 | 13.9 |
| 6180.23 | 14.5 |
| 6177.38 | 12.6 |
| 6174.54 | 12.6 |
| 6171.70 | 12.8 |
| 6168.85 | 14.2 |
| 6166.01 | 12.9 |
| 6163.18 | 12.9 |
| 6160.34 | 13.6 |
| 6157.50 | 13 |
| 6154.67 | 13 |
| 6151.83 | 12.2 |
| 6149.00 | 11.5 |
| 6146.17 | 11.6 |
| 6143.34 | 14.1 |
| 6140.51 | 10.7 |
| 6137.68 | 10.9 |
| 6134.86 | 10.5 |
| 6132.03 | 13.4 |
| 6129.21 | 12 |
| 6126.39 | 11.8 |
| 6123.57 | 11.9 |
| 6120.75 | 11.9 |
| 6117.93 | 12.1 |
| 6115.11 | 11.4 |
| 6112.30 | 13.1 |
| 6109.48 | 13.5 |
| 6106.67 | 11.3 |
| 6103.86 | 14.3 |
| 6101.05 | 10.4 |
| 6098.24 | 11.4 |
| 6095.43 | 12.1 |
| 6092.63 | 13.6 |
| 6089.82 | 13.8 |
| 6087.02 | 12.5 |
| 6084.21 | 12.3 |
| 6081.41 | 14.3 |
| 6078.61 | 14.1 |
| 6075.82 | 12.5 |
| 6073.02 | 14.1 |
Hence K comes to 10.4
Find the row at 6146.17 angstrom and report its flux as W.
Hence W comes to 11.6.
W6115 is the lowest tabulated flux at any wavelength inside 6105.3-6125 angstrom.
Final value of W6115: 11.3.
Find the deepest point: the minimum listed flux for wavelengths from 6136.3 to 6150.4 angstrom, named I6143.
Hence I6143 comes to 10.7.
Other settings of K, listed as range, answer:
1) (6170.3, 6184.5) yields 12.6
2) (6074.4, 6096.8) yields 12.1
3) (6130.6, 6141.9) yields 10.5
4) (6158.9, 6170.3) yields 12.9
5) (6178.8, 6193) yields 12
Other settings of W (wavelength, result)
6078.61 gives 14.1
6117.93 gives 12.1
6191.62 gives 12.6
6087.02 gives 12.5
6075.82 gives 12.5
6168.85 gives 14.2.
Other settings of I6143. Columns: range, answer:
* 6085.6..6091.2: 12.5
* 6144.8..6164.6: 11.5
